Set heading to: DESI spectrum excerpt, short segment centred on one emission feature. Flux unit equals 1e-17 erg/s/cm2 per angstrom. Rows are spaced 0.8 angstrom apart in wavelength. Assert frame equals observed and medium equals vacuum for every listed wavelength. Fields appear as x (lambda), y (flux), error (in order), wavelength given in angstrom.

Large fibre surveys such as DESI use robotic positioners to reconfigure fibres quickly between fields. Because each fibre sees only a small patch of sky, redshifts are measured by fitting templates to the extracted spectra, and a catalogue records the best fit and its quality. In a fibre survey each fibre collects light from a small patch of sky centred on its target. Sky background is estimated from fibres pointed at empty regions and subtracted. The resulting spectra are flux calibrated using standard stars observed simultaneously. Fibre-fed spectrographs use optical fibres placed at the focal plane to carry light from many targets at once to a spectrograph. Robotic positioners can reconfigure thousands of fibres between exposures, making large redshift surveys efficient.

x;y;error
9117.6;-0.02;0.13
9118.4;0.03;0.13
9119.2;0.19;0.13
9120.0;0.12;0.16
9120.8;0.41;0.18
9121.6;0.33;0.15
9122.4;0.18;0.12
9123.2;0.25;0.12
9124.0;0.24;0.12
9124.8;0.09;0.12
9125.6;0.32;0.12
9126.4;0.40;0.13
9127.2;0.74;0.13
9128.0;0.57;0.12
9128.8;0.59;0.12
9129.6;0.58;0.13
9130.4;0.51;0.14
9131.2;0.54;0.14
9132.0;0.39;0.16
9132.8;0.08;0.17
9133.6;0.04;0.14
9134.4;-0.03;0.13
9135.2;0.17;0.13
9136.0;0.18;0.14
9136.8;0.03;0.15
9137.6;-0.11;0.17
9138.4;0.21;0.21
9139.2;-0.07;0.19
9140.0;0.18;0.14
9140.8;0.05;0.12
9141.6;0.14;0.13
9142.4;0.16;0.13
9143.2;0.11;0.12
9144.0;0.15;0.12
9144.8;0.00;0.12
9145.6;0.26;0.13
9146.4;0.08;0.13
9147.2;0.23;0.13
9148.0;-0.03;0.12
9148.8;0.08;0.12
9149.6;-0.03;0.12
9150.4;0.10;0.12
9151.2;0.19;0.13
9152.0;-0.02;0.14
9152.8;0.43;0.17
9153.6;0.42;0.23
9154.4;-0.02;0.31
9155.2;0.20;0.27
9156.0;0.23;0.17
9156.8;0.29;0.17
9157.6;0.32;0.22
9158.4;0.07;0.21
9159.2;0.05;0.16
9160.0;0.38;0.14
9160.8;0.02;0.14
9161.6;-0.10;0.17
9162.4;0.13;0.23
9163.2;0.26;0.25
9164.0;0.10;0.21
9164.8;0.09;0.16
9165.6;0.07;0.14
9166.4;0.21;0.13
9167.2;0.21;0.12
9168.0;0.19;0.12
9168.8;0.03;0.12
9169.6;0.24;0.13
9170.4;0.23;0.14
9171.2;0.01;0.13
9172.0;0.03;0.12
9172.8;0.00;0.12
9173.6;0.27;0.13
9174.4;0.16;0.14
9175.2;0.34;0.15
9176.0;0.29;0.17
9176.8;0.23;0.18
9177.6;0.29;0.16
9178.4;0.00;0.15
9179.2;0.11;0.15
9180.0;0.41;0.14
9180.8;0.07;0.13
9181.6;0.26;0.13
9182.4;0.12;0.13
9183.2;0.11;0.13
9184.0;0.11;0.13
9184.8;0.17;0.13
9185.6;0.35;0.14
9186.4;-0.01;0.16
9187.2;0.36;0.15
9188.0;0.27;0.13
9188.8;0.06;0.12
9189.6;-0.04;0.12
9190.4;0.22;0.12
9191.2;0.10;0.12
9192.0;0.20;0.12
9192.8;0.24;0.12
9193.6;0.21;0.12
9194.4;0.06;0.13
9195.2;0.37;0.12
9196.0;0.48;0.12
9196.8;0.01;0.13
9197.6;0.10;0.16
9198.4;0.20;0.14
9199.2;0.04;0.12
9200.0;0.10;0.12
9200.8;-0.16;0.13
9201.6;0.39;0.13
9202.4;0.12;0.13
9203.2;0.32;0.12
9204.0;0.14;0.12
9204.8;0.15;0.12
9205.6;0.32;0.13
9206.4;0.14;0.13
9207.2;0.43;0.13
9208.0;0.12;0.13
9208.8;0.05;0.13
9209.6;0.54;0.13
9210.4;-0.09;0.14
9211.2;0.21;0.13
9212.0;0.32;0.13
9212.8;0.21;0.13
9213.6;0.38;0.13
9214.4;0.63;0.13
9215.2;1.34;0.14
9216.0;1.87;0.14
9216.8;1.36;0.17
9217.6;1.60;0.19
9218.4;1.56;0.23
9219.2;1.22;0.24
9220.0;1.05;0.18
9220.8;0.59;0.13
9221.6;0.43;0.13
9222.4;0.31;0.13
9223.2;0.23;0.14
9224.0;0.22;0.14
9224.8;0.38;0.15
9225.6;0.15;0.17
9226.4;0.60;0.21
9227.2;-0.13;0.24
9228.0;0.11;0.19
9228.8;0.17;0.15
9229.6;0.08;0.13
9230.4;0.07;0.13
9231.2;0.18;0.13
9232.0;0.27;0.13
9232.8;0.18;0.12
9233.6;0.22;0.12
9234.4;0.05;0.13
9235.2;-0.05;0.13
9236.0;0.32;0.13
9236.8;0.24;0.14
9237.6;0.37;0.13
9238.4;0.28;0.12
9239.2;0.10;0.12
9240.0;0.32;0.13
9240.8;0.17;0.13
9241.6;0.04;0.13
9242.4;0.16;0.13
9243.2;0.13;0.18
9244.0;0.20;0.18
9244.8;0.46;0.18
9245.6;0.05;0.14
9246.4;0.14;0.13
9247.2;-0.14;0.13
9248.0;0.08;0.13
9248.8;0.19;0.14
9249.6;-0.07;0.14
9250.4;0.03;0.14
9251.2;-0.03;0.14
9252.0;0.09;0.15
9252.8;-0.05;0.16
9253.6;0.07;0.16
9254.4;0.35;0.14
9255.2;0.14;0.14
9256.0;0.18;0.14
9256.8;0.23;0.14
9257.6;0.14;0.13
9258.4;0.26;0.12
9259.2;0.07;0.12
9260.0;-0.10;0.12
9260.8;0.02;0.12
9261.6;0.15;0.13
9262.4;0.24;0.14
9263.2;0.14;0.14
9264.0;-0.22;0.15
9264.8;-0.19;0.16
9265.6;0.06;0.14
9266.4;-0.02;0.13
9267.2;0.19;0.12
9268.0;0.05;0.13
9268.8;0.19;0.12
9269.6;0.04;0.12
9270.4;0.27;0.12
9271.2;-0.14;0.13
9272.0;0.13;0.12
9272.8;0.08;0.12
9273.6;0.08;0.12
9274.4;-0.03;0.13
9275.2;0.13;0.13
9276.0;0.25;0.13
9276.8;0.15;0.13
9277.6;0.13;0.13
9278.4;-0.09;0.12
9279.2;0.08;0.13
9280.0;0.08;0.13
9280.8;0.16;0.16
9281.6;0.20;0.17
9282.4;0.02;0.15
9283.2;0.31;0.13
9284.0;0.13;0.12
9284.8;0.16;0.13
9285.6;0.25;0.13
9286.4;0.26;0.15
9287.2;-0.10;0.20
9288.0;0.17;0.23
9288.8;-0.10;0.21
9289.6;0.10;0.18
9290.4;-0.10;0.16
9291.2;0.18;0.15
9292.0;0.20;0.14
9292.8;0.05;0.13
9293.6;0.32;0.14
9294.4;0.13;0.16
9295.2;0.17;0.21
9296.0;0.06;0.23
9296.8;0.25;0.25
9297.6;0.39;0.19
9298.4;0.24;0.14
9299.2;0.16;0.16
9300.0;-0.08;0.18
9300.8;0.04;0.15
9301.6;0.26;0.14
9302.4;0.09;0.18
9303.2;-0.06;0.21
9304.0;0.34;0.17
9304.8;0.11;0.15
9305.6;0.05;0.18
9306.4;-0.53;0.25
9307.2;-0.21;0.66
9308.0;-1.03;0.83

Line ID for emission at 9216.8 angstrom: [O III]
